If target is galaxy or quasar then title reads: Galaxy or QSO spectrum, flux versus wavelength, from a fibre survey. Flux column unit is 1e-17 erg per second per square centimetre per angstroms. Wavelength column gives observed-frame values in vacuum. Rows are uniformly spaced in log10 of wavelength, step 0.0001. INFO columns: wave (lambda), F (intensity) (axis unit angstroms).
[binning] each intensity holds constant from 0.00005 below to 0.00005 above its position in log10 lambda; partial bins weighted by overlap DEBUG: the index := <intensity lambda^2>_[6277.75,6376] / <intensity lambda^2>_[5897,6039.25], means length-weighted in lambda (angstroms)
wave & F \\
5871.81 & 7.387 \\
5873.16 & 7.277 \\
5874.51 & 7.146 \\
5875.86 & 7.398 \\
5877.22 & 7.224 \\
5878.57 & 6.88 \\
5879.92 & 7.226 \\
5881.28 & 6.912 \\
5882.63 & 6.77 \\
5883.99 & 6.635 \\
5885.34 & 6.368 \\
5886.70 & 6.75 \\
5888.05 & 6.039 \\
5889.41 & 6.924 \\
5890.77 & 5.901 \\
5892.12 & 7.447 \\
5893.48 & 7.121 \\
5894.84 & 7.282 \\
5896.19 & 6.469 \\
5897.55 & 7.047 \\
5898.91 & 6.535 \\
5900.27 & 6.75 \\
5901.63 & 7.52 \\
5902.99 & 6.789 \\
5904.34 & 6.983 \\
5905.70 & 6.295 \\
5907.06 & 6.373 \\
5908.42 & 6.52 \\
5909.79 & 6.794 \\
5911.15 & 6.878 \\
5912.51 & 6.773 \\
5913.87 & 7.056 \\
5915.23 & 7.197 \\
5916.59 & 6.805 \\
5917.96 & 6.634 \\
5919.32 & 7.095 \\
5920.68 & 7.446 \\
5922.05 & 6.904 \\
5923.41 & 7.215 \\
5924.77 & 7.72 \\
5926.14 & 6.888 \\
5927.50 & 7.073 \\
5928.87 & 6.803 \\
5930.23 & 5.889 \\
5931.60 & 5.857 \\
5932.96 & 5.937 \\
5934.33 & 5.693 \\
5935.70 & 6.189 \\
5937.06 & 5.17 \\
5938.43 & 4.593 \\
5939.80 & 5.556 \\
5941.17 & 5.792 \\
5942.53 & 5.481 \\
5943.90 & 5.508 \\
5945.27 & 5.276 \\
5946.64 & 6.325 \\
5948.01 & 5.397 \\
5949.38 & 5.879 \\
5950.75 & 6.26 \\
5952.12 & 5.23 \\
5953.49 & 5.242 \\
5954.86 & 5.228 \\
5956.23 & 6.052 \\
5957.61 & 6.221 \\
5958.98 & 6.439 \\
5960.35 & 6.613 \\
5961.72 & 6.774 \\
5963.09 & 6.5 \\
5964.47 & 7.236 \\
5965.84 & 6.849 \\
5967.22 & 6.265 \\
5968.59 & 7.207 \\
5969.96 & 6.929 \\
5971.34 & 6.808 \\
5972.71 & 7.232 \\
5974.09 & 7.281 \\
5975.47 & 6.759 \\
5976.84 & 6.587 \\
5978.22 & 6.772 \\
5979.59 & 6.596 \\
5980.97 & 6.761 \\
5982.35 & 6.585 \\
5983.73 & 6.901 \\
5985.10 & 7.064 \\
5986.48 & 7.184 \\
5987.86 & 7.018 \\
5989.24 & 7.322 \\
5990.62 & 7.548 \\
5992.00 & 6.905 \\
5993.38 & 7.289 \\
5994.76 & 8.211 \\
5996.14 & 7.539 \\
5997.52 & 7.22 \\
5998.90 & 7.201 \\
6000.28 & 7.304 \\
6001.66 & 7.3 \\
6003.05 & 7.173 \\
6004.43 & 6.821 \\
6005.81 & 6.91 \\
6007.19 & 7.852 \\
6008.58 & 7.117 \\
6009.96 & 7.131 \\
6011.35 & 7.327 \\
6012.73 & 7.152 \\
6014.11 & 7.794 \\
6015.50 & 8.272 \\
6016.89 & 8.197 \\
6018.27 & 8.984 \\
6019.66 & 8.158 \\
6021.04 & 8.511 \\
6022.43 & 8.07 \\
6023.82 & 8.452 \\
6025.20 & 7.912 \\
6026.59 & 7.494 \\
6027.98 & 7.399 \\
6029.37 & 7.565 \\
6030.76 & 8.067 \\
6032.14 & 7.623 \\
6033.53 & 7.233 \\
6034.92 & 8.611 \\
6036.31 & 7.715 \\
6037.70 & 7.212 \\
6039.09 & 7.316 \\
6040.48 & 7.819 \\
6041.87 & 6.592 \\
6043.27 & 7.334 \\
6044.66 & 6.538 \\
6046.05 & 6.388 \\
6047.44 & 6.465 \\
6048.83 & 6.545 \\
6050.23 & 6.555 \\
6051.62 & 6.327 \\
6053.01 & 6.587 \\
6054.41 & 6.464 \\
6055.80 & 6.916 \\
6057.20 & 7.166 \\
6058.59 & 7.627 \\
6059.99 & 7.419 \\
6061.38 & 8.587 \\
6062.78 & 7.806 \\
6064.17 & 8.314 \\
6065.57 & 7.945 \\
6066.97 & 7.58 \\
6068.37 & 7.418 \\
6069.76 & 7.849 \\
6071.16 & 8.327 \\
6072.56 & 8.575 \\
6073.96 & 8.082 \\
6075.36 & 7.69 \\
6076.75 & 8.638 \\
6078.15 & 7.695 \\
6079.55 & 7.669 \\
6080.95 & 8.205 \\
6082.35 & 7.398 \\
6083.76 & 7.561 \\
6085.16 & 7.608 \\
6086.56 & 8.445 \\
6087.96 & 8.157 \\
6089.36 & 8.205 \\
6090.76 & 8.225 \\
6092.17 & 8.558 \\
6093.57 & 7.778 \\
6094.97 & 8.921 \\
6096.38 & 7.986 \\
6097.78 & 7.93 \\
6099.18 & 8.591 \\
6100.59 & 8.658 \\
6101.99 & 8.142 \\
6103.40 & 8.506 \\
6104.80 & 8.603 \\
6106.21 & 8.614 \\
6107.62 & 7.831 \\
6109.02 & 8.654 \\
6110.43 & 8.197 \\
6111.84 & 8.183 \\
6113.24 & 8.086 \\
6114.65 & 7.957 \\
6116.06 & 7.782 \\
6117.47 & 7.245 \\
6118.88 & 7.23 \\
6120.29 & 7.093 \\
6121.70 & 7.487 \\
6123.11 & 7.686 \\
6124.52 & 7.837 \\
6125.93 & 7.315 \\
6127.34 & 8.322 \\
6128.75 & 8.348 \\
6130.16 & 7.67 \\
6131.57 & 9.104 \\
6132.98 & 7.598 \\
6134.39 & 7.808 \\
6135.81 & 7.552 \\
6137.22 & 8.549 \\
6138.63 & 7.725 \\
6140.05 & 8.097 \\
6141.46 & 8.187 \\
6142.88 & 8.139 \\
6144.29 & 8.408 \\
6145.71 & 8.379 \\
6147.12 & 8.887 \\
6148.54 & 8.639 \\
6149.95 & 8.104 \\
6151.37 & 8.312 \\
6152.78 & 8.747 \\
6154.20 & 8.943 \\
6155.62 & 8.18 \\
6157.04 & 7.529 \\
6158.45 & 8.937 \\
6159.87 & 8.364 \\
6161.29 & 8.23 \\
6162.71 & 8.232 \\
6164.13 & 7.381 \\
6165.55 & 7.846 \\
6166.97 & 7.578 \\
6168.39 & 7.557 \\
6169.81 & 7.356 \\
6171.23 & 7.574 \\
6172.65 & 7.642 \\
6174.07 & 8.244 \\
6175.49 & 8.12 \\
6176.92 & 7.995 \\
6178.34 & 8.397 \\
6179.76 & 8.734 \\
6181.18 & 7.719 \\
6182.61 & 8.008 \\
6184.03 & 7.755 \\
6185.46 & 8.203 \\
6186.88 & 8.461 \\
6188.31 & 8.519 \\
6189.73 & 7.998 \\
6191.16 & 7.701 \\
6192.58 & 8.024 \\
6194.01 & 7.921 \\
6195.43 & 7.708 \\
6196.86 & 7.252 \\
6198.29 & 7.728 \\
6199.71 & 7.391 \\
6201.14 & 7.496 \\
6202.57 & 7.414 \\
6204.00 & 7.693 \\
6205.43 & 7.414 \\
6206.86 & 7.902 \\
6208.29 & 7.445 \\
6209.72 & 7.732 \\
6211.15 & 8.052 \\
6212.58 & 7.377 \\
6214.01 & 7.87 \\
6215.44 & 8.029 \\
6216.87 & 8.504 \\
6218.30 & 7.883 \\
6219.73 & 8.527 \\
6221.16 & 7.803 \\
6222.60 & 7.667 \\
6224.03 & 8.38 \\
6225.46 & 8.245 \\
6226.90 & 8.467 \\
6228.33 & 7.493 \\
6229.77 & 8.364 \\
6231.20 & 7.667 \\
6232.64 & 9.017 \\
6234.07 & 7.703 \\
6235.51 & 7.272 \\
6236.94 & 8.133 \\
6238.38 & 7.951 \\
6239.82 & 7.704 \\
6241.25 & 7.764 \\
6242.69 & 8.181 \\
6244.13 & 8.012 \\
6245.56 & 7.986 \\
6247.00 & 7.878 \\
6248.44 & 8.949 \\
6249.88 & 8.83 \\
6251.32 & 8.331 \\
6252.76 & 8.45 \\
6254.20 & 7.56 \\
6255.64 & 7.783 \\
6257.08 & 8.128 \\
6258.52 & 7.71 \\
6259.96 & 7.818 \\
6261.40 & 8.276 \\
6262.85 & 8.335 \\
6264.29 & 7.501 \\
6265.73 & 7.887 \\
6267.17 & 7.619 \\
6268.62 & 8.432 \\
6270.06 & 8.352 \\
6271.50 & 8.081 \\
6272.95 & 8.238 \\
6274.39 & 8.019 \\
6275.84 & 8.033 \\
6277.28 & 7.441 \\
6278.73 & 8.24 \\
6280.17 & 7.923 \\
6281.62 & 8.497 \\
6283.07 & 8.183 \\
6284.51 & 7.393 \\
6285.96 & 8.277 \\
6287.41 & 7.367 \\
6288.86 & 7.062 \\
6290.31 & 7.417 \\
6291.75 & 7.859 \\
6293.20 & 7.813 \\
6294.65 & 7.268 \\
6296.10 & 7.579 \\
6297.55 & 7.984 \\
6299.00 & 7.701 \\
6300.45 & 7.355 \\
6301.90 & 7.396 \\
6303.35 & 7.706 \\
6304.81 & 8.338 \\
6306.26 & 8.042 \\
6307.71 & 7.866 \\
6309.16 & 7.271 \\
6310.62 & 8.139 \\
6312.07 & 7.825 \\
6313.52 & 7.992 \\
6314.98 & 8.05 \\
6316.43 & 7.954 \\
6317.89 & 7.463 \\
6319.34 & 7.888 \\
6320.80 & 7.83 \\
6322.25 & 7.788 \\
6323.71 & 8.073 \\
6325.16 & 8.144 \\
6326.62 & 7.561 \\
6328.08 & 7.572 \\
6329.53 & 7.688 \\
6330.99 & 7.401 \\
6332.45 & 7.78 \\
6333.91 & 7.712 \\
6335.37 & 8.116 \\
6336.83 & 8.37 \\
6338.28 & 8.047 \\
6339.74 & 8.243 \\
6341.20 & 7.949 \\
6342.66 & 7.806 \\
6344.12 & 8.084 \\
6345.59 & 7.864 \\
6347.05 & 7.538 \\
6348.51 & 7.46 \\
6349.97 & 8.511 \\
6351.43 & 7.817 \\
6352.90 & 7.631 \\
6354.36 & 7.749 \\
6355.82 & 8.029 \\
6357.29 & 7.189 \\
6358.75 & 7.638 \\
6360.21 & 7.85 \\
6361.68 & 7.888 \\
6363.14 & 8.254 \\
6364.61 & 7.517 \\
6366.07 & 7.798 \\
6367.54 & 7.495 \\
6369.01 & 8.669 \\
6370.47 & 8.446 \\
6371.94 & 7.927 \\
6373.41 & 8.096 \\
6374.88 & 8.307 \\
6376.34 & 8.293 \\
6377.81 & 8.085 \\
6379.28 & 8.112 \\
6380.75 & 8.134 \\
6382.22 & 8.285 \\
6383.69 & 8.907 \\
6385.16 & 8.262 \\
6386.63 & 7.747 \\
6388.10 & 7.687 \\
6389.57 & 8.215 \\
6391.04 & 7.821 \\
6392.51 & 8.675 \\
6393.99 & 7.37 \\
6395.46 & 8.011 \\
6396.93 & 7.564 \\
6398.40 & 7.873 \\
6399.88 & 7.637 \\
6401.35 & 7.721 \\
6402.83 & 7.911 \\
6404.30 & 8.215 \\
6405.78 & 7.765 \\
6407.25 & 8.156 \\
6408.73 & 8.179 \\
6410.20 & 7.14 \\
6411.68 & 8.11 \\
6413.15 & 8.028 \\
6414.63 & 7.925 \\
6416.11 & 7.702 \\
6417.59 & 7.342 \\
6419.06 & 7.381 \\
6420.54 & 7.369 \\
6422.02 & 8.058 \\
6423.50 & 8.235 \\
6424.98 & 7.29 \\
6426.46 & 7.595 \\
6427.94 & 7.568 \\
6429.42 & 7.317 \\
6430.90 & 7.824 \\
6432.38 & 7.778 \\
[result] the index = 1.28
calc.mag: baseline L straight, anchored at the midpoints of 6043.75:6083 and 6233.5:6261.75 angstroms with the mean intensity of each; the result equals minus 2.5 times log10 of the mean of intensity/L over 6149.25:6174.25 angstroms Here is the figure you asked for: -0.04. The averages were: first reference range 7.46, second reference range 8.02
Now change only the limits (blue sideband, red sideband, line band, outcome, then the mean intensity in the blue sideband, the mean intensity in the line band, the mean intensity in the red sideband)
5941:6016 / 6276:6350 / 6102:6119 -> -0.13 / 6.76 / 8.1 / 7.82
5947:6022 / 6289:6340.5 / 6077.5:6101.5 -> -0.12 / 6.99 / 8.09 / 7.8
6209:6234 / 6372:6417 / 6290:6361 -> 0.03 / 8.06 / 7.81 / 7.99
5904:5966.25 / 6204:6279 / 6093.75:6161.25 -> -0.11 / 6.31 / 8.15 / 8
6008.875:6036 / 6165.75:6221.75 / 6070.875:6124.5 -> -0.02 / 7.88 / 8.05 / 7.87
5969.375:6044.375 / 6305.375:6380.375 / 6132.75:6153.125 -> -0.08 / 7.41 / 8.21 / 7.9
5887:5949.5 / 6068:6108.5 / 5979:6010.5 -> 0.01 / 6.48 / 7.17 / 8.14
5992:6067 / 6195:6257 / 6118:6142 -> -0.02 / 7.46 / 7.85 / 7.93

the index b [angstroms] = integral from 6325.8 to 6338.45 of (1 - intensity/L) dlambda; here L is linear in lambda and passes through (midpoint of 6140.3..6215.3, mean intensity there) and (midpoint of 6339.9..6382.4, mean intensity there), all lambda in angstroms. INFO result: 0.2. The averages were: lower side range 7.99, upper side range 7.94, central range 7.8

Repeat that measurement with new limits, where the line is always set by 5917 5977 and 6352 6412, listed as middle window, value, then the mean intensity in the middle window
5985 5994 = -1.0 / 7.19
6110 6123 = -1.4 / 7.68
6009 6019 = -1.9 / 7.82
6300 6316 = -0.3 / 7.83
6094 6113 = -4.0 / 8.36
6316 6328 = -0.1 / 7.82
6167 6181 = -1.5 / 7.93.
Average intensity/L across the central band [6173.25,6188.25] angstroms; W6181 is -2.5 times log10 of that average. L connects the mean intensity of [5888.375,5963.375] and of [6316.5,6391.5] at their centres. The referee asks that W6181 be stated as -0.12 mag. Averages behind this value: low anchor 6.4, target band 8.17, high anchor 7.94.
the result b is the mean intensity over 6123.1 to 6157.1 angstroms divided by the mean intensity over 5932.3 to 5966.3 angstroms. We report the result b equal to 1.4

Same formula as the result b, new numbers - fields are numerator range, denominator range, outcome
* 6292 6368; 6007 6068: 1.04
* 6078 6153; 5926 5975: 1.31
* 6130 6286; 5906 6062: 1.16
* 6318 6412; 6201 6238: 1.00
